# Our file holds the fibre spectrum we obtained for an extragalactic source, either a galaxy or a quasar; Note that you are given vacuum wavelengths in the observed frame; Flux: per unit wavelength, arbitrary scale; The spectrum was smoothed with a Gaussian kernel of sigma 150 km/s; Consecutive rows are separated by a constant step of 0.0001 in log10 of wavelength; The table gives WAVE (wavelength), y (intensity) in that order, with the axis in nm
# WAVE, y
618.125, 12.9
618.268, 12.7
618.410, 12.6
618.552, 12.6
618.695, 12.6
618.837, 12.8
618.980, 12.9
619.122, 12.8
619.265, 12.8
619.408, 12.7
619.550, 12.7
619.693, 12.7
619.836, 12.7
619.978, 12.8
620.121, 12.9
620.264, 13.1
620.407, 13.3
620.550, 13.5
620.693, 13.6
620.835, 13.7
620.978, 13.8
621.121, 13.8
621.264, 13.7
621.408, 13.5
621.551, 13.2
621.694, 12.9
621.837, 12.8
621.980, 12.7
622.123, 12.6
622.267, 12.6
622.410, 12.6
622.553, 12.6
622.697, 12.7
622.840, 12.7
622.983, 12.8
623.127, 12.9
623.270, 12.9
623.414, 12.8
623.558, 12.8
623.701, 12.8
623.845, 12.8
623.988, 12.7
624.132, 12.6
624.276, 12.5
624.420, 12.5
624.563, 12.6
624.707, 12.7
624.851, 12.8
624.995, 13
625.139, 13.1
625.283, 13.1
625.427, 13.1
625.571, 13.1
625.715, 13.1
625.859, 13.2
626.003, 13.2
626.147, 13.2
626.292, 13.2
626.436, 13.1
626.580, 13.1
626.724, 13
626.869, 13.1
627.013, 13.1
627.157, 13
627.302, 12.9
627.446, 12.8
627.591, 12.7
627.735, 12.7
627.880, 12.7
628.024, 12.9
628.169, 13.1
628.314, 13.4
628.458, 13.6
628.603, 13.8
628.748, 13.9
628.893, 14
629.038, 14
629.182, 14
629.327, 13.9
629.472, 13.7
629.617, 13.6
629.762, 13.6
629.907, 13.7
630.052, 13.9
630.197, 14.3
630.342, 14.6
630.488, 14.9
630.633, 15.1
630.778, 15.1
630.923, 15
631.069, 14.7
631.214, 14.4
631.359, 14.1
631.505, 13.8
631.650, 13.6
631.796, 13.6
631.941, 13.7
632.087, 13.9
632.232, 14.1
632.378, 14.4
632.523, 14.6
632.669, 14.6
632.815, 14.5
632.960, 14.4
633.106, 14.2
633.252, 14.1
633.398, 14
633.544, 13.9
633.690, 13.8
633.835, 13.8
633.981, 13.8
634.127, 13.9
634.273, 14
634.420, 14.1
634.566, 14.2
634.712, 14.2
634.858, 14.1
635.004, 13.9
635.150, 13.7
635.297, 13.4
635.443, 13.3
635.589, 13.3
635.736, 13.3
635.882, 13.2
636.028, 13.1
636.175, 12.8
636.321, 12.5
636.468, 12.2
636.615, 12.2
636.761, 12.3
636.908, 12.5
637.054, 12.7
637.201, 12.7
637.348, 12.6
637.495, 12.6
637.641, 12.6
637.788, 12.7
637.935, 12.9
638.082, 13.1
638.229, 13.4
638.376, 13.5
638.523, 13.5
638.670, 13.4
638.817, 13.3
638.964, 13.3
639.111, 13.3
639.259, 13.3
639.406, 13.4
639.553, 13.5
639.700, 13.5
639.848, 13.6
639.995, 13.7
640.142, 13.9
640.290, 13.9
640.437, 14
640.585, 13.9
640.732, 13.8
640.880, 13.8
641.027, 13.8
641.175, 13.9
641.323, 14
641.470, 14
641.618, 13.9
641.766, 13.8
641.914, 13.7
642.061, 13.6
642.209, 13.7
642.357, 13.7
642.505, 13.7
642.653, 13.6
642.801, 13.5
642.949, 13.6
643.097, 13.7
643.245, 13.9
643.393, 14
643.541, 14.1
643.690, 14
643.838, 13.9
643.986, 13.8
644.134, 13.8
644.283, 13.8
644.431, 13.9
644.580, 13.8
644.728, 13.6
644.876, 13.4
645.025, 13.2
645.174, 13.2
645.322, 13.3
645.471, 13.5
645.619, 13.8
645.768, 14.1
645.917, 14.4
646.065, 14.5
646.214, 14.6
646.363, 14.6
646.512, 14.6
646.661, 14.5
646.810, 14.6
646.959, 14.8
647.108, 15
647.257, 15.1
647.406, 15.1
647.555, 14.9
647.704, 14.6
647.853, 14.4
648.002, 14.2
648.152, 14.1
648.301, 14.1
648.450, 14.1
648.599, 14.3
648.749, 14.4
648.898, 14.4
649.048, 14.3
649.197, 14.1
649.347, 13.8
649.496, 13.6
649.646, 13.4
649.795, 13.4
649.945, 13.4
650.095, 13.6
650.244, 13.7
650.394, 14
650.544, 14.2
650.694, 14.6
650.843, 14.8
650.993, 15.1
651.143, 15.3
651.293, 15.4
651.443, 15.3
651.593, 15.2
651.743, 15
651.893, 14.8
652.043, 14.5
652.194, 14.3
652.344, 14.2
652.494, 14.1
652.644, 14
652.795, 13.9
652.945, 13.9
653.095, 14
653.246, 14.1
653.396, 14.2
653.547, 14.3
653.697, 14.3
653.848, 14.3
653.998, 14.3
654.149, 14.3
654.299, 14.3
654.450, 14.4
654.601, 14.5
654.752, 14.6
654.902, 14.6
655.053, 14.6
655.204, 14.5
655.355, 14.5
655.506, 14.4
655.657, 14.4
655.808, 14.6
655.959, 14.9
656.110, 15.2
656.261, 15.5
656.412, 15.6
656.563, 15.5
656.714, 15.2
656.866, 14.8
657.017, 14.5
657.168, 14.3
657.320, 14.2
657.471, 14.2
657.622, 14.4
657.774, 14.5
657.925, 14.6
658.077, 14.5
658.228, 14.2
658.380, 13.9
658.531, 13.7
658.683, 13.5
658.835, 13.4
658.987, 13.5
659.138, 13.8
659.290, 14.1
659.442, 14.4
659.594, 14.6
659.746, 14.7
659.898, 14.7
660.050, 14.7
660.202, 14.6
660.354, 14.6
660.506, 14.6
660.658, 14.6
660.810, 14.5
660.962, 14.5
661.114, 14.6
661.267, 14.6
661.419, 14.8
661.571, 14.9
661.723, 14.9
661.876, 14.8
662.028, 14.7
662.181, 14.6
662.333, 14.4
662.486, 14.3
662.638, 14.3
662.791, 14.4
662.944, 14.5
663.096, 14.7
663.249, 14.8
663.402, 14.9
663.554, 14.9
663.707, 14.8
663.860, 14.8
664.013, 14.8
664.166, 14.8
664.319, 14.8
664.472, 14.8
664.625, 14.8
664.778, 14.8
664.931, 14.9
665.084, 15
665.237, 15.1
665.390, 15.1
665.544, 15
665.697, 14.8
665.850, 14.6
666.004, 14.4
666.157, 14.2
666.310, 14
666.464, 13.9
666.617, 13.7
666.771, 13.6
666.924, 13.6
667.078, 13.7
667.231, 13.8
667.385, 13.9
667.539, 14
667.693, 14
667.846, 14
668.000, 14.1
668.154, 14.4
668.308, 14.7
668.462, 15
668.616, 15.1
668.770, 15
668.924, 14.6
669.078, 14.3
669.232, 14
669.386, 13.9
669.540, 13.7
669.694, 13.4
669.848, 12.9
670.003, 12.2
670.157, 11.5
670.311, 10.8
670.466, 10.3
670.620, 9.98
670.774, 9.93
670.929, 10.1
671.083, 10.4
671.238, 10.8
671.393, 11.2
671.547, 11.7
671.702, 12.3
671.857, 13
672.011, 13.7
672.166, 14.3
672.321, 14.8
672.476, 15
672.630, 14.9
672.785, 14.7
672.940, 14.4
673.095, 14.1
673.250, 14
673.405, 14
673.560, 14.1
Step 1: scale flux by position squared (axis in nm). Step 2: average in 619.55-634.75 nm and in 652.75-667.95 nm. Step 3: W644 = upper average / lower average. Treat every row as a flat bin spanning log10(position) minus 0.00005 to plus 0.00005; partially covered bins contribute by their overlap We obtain 1.19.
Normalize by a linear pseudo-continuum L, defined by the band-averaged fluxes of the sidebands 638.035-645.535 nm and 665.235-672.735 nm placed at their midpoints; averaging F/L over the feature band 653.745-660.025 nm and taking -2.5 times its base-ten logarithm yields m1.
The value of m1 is -0.07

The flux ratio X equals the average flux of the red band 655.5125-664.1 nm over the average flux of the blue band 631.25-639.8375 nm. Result 1.1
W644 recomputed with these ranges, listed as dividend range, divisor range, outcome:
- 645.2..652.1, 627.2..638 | 1.11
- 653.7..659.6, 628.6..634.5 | 1.10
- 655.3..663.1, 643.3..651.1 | 1.07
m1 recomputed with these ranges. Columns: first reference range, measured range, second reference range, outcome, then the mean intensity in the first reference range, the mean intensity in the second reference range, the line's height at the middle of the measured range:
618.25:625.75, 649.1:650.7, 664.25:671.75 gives -0.04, 12.9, 13.5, 13.3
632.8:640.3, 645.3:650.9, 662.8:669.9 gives -0.04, 13.4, 14.4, 13.8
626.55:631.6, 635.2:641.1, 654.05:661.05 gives 0.06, 13.7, 14.5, 14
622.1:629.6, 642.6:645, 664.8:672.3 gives -0.05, 13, 13.4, 13.2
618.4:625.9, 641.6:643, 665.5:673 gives -0.04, 12.9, 13.4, 13.1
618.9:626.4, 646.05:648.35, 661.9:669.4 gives -0.06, 13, 14.5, 13.8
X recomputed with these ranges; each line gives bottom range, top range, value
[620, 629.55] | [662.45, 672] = 1.05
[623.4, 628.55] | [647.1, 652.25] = 1.11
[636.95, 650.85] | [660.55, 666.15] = 1.06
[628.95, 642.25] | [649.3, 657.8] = 1.06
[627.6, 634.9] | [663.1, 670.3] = 1.02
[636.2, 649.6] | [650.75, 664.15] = 1.06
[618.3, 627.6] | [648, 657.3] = 1.11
